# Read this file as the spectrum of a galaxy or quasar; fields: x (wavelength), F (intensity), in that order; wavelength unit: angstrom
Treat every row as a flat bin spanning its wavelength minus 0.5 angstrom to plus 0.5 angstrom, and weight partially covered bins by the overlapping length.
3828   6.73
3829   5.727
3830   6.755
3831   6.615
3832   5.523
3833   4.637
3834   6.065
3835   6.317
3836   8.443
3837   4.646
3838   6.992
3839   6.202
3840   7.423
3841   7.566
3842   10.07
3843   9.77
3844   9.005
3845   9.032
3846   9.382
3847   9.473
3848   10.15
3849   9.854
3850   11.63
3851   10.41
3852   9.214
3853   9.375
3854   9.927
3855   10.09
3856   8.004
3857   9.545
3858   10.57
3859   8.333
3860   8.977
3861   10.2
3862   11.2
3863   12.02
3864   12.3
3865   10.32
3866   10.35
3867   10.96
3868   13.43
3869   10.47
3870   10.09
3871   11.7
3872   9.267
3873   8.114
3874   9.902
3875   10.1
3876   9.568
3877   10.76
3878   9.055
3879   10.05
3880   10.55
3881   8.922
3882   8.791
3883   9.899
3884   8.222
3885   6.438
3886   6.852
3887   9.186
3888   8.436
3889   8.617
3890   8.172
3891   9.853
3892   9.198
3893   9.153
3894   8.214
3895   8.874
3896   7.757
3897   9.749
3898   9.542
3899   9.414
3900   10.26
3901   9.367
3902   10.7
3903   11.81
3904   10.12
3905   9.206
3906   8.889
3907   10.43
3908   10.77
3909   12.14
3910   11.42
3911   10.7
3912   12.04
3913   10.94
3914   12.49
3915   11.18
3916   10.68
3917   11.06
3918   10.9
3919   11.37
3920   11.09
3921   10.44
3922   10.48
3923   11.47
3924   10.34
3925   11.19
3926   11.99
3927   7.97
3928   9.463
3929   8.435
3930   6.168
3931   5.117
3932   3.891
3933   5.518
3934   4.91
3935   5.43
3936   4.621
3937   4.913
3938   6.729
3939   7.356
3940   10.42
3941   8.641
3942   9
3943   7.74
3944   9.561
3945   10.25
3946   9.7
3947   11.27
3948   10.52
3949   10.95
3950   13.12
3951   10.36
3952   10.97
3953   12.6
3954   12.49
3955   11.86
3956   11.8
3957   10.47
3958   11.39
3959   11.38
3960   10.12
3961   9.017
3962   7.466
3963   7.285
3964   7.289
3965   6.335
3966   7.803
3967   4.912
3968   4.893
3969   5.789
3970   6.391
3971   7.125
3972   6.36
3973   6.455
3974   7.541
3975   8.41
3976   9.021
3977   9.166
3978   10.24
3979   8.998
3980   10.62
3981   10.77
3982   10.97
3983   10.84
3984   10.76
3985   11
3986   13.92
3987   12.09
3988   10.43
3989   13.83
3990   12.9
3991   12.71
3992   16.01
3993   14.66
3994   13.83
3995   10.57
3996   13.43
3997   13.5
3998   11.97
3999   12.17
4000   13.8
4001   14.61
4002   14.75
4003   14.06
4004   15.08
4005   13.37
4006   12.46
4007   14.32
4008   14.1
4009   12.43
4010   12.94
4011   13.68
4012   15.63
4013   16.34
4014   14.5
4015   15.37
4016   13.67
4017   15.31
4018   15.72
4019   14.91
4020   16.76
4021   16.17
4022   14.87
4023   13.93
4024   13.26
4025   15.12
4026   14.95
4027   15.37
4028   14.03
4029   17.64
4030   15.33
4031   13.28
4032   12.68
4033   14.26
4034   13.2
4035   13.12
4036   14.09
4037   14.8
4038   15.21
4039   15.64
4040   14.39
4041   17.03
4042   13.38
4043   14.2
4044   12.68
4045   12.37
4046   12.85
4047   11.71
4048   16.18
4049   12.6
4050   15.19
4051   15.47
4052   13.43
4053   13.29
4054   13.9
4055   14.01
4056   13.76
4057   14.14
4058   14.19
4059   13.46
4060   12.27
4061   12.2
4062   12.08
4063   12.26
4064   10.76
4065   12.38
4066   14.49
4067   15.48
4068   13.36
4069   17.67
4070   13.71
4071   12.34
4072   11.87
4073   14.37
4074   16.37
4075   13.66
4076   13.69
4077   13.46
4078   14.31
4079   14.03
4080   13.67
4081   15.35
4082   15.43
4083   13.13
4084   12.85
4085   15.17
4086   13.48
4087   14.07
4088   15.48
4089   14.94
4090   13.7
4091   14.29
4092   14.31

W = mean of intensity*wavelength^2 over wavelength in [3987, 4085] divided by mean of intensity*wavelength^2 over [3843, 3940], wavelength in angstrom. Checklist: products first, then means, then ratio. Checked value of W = 1.6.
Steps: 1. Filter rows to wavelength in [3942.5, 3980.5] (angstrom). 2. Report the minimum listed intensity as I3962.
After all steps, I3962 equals 4.893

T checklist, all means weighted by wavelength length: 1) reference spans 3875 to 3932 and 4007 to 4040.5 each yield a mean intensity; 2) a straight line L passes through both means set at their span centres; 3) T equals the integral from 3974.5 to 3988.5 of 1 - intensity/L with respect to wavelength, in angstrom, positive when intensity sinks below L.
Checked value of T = 2.59 angstrom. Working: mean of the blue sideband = 9.7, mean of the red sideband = 14.6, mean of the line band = 10.5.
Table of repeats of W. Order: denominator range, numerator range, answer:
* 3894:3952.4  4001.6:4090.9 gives 1.58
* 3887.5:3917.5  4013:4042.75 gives 1.57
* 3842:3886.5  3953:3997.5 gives 1.09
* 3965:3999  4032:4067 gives 1.38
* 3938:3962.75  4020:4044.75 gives 1.48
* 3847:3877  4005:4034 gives 1.55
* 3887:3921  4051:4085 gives 1.47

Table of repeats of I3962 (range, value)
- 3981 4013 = 10.43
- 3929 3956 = 3.891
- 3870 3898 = 6.438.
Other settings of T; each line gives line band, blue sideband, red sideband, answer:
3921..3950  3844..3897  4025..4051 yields 7.5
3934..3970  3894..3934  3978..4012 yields 7.4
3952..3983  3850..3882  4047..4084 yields 8.0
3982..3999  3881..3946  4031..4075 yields -1.3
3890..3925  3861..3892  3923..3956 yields -3.7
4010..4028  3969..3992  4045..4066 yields -4.9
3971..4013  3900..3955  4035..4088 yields -1.0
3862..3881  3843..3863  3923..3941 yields -2.6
